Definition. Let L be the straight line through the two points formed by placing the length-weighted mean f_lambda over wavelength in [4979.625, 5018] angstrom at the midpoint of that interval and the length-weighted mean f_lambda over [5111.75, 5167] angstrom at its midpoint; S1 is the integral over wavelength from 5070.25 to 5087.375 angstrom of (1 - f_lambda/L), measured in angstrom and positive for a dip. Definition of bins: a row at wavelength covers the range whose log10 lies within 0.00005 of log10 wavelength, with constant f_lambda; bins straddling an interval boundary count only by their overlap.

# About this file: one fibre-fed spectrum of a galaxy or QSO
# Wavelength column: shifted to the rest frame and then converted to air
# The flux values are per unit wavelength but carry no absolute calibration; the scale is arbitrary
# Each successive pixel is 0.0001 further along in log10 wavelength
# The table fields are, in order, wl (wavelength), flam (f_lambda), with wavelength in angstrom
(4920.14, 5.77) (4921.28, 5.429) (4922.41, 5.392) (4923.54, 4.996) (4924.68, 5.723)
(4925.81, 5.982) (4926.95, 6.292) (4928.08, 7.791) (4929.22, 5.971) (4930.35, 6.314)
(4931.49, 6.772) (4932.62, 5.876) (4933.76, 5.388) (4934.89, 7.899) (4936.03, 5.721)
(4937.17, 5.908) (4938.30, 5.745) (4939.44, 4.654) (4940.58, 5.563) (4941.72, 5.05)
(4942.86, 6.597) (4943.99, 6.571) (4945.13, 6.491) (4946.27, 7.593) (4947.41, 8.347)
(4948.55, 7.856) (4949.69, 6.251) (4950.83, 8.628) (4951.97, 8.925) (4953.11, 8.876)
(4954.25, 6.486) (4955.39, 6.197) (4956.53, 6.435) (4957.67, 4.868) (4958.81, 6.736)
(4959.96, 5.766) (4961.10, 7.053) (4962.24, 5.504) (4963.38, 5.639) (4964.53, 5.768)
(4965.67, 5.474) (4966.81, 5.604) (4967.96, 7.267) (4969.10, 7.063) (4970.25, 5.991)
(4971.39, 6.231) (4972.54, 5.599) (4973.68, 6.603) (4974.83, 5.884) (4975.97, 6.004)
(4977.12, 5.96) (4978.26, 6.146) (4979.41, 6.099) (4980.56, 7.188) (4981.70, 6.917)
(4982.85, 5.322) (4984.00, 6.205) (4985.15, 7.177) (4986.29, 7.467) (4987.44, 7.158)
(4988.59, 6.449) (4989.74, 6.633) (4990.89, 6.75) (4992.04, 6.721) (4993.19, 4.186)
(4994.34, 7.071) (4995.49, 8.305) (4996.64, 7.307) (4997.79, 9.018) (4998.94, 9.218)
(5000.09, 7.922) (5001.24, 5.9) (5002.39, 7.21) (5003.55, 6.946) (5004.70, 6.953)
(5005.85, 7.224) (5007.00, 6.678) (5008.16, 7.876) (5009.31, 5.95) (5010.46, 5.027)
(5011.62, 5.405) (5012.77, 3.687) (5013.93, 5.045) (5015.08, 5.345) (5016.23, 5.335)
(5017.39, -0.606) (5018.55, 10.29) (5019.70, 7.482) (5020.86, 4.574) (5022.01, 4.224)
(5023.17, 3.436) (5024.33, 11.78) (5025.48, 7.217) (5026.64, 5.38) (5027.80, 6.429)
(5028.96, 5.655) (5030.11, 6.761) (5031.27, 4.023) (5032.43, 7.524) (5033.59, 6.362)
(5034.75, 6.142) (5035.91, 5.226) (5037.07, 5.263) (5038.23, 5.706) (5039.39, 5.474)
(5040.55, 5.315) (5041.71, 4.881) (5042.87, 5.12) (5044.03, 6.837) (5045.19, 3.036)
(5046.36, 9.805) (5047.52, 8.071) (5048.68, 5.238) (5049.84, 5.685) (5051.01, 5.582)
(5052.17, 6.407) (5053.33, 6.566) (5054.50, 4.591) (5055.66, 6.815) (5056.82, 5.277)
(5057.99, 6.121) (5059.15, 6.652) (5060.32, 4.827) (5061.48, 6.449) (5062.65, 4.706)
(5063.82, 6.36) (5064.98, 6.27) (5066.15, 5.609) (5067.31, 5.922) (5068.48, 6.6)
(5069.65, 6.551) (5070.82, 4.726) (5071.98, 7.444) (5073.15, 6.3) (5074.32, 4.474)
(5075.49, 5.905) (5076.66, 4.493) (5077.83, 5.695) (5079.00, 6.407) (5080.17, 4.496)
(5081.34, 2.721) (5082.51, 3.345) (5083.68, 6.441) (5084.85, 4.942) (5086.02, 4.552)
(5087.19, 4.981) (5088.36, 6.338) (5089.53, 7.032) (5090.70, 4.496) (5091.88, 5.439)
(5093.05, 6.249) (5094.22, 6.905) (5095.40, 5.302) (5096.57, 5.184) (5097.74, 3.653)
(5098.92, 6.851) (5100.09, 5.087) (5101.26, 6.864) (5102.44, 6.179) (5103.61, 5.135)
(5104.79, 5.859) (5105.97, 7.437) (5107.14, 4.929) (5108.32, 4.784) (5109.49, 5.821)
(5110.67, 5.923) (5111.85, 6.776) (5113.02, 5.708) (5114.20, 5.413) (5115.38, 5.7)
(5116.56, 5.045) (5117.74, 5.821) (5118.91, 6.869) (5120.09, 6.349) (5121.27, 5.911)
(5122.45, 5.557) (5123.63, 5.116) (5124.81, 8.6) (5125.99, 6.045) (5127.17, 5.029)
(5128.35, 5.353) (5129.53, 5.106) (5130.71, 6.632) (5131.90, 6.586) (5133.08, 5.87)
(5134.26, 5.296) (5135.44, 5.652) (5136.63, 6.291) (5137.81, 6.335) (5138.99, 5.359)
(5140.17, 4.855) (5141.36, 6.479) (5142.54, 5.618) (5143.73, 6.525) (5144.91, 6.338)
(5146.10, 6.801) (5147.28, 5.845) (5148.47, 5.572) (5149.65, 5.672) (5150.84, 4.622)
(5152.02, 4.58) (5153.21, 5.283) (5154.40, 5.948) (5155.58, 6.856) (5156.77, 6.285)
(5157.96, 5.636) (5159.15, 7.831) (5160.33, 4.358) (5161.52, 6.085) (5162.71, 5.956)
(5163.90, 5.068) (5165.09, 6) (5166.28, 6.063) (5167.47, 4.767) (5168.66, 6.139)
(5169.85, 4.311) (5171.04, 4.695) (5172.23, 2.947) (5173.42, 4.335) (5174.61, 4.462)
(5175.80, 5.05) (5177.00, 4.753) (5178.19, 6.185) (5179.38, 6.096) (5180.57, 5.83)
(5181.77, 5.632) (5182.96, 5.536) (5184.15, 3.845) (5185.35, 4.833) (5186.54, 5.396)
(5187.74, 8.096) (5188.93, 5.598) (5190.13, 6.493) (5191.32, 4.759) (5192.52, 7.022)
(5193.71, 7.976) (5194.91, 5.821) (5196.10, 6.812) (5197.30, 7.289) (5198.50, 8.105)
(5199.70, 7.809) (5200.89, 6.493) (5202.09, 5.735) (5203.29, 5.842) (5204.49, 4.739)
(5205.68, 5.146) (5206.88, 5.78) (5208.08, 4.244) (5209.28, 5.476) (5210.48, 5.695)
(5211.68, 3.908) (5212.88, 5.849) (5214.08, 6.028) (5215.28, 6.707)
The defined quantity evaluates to 2.7 angstrom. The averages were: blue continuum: 6.39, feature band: 5.13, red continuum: 5.88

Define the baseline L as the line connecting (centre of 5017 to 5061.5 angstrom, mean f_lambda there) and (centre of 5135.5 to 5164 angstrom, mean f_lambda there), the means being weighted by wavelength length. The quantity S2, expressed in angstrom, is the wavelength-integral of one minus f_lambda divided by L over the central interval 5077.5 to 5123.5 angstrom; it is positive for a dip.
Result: 2.41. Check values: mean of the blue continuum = 5.96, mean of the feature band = 5.59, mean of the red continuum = 5.85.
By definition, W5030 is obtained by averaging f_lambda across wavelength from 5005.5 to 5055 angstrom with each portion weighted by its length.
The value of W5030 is 5.88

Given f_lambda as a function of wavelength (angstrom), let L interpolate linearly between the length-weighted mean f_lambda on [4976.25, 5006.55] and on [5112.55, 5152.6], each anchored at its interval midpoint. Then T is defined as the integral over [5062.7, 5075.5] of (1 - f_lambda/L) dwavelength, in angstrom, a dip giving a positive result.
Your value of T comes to 0.7 angstrom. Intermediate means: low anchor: 6.89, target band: 5.96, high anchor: 5.84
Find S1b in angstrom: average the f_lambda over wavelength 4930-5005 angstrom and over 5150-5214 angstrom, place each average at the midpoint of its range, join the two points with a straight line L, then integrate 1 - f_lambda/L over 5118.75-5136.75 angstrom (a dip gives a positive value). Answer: -0.3 angstrom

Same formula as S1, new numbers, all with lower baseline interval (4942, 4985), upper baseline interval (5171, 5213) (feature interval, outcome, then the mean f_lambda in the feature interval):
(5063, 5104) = 3.53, 5.57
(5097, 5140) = 0.81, 5.85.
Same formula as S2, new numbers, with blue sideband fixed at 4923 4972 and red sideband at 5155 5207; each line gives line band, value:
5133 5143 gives 0.3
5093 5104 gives 0.5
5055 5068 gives 0.4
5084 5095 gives 0.7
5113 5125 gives 0.0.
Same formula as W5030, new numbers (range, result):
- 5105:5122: 5.89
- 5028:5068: 5.9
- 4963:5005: 6.63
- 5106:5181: 5.69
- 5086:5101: 5.61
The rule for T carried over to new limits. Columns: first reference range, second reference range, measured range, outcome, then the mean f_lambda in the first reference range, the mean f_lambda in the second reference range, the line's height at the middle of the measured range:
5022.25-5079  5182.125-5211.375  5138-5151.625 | 0.5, 5.97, 6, 5.99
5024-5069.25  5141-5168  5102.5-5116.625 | 0.4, 6.06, 5.83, 5.93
